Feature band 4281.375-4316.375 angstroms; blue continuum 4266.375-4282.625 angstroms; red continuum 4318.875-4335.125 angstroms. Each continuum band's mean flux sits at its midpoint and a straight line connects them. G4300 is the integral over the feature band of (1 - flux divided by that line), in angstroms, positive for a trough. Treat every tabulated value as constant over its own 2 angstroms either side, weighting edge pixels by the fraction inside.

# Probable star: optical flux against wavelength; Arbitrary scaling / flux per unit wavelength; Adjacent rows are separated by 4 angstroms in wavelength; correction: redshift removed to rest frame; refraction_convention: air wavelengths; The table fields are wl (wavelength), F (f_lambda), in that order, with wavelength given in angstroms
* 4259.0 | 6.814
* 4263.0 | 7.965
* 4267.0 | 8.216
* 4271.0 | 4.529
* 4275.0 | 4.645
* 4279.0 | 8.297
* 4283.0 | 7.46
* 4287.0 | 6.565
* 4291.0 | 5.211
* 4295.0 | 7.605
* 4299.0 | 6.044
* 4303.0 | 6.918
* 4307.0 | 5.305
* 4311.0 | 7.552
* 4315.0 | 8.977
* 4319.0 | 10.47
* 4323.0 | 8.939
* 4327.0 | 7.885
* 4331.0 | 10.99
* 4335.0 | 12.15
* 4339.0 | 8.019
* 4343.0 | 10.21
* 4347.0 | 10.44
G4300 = 5.01 angstroms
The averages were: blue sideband 6.37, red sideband 9.8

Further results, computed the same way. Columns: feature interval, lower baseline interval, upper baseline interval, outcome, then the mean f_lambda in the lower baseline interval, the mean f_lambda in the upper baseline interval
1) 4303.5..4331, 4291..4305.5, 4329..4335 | 2.90 angstroms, 6.58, 11.4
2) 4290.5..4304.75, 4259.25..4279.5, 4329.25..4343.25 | 2.83 angstroms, 6.62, 10.3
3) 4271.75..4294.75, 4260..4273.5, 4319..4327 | 3.24 angstroms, 6.81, 9.06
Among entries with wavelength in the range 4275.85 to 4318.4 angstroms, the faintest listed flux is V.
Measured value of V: 5.211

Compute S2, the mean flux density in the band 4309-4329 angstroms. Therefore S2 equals 8.76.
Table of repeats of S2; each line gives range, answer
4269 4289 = 6.3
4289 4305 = 6.44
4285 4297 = 6.46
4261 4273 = 6.9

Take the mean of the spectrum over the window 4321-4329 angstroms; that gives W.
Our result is 8.41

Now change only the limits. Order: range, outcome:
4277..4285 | 7.88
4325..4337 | 10.3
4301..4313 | 6.59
